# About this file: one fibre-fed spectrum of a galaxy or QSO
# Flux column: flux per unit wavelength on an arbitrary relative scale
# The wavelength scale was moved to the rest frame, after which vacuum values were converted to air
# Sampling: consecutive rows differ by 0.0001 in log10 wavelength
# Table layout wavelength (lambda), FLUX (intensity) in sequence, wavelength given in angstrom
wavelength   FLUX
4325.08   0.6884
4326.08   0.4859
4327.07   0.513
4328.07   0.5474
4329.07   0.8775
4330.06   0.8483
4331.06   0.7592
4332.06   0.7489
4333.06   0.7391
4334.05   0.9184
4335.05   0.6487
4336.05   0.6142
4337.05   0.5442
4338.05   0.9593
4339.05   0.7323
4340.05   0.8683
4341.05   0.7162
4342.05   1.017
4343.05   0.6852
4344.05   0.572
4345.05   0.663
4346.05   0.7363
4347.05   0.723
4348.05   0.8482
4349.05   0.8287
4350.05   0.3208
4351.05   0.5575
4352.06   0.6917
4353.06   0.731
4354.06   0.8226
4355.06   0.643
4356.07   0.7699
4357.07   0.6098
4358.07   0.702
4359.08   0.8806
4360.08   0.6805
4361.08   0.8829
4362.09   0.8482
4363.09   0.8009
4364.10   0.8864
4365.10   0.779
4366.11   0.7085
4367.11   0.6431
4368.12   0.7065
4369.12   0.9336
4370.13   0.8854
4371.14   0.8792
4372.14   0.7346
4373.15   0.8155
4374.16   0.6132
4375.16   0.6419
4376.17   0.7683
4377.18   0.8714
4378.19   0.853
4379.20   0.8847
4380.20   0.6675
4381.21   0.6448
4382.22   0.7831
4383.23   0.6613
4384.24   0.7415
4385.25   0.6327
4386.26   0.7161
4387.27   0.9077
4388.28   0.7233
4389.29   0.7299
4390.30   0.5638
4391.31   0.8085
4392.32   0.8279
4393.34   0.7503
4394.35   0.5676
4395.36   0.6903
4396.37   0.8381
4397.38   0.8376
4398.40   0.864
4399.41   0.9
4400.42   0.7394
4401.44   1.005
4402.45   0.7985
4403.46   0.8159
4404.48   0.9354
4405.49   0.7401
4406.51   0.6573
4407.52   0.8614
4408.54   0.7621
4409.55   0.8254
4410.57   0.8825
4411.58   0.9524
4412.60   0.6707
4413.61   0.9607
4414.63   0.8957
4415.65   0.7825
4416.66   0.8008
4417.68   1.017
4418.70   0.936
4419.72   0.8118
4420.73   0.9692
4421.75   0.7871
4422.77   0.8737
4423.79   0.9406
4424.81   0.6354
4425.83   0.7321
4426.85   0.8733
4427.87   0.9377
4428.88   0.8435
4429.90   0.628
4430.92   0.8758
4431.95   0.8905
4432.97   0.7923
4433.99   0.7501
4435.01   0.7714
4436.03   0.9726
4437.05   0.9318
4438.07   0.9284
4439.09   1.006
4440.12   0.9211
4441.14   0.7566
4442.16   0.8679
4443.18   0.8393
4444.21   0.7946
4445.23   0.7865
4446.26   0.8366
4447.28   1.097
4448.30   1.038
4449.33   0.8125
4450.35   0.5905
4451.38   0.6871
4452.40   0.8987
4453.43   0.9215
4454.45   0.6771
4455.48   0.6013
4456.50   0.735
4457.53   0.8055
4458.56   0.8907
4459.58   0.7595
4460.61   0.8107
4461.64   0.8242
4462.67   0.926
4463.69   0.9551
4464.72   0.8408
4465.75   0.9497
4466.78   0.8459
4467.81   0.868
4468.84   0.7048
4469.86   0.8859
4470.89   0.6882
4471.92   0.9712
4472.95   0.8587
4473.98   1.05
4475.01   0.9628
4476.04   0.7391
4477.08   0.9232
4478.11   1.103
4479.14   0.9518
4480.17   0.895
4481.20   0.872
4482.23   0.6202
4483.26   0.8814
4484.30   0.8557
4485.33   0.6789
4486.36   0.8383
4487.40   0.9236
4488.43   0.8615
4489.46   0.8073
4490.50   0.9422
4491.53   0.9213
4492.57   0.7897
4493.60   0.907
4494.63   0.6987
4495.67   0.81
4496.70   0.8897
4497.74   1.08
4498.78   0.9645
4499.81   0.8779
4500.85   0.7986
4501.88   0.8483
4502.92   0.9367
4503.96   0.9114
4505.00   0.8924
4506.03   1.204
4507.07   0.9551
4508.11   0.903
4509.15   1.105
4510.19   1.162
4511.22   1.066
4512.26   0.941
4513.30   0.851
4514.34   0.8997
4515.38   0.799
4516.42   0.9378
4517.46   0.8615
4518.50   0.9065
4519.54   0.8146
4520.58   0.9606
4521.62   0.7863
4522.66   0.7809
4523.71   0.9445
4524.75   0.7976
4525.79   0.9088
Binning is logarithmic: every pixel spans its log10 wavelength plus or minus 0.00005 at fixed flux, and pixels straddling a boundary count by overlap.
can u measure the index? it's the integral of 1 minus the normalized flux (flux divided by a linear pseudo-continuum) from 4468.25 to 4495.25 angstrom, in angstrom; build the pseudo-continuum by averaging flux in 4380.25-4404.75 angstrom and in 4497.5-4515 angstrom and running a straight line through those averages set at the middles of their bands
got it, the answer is 1.8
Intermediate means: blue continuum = 0.766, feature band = 0.859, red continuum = 0.961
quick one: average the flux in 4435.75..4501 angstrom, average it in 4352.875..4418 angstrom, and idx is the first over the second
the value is 1.10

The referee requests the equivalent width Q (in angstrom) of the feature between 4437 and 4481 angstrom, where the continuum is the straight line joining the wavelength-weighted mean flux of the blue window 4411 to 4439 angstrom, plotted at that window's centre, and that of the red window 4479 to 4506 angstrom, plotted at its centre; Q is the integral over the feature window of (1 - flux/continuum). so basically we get 0.14 angstrom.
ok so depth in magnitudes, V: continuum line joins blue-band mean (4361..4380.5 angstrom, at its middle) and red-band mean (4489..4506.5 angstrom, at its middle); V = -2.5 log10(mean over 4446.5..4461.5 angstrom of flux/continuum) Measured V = 0.07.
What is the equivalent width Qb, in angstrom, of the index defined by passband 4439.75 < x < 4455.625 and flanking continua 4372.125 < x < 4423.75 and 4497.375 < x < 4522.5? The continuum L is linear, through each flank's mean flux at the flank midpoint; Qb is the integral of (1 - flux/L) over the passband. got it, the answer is 0.6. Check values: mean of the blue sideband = 0.796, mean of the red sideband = 0.933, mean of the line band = 0.825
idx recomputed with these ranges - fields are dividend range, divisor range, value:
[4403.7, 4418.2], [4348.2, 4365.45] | 1.14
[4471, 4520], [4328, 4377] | 1.21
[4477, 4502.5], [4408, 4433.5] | 1.03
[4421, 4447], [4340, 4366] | 1.14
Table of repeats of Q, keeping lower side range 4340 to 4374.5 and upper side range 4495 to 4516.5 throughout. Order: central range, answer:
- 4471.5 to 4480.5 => -0.36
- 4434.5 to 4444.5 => -0.30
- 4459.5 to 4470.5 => 0.44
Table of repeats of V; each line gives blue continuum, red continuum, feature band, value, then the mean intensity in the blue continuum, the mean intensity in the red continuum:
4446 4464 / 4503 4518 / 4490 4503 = 0.06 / 0.825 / 0.963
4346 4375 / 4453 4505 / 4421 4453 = -0.03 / 0.746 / 0.857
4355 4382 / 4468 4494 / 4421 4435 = 0.01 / 0.77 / 0.865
